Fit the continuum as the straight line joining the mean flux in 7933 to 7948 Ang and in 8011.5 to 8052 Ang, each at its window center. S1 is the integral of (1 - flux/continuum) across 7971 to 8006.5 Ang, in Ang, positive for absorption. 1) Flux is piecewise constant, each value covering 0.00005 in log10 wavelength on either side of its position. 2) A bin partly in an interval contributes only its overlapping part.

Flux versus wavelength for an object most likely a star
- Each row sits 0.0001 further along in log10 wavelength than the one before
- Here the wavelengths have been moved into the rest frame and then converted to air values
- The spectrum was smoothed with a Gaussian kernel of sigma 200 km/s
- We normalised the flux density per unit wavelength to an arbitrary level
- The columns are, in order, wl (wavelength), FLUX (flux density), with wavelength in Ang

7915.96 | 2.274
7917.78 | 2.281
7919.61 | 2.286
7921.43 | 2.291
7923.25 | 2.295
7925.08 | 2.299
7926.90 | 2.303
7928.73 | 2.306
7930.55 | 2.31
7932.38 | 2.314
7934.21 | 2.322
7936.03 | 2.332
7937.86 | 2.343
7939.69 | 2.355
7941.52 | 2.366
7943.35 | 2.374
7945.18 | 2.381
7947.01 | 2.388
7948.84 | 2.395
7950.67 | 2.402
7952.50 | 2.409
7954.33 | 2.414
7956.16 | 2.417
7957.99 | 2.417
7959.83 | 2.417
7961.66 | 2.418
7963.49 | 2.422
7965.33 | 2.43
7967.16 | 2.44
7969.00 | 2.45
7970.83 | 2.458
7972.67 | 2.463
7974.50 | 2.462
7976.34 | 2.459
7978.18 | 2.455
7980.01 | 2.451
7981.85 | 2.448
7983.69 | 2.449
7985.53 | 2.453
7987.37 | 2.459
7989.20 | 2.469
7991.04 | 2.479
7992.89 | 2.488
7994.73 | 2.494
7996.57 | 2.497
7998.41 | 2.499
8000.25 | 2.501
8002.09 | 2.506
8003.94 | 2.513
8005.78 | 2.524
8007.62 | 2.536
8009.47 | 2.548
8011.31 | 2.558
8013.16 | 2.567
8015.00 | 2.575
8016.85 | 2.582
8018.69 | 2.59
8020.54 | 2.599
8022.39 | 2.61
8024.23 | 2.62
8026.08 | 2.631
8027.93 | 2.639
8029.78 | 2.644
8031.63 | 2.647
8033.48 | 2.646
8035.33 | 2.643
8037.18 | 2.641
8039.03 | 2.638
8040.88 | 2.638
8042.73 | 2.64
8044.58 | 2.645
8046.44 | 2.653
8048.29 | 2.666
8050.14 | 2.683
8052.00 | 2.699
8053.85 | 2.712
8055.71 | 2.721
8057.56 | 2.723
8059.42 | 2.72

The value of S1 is 0.3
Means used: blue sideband 2.36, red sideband 2.63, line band 2.48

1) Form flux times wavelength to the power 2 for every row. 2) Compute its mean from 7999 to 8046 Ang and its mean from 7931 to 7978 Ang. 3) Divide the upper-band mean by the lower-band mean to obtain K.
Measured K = 1.10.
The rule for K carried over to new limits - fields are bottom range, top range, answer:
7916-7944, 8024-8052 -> 1.17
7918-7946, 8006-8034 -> 1.14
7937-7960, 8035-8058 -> 1.14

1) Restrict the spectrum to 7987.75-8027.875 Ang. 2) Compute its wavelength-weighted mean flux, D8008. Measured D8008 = 2.54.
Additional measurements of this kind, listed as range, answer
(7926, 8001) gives 2.42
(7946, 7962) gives 2.41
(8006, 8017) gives 2.56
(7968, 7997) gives 2.46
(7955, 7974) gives 2.43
